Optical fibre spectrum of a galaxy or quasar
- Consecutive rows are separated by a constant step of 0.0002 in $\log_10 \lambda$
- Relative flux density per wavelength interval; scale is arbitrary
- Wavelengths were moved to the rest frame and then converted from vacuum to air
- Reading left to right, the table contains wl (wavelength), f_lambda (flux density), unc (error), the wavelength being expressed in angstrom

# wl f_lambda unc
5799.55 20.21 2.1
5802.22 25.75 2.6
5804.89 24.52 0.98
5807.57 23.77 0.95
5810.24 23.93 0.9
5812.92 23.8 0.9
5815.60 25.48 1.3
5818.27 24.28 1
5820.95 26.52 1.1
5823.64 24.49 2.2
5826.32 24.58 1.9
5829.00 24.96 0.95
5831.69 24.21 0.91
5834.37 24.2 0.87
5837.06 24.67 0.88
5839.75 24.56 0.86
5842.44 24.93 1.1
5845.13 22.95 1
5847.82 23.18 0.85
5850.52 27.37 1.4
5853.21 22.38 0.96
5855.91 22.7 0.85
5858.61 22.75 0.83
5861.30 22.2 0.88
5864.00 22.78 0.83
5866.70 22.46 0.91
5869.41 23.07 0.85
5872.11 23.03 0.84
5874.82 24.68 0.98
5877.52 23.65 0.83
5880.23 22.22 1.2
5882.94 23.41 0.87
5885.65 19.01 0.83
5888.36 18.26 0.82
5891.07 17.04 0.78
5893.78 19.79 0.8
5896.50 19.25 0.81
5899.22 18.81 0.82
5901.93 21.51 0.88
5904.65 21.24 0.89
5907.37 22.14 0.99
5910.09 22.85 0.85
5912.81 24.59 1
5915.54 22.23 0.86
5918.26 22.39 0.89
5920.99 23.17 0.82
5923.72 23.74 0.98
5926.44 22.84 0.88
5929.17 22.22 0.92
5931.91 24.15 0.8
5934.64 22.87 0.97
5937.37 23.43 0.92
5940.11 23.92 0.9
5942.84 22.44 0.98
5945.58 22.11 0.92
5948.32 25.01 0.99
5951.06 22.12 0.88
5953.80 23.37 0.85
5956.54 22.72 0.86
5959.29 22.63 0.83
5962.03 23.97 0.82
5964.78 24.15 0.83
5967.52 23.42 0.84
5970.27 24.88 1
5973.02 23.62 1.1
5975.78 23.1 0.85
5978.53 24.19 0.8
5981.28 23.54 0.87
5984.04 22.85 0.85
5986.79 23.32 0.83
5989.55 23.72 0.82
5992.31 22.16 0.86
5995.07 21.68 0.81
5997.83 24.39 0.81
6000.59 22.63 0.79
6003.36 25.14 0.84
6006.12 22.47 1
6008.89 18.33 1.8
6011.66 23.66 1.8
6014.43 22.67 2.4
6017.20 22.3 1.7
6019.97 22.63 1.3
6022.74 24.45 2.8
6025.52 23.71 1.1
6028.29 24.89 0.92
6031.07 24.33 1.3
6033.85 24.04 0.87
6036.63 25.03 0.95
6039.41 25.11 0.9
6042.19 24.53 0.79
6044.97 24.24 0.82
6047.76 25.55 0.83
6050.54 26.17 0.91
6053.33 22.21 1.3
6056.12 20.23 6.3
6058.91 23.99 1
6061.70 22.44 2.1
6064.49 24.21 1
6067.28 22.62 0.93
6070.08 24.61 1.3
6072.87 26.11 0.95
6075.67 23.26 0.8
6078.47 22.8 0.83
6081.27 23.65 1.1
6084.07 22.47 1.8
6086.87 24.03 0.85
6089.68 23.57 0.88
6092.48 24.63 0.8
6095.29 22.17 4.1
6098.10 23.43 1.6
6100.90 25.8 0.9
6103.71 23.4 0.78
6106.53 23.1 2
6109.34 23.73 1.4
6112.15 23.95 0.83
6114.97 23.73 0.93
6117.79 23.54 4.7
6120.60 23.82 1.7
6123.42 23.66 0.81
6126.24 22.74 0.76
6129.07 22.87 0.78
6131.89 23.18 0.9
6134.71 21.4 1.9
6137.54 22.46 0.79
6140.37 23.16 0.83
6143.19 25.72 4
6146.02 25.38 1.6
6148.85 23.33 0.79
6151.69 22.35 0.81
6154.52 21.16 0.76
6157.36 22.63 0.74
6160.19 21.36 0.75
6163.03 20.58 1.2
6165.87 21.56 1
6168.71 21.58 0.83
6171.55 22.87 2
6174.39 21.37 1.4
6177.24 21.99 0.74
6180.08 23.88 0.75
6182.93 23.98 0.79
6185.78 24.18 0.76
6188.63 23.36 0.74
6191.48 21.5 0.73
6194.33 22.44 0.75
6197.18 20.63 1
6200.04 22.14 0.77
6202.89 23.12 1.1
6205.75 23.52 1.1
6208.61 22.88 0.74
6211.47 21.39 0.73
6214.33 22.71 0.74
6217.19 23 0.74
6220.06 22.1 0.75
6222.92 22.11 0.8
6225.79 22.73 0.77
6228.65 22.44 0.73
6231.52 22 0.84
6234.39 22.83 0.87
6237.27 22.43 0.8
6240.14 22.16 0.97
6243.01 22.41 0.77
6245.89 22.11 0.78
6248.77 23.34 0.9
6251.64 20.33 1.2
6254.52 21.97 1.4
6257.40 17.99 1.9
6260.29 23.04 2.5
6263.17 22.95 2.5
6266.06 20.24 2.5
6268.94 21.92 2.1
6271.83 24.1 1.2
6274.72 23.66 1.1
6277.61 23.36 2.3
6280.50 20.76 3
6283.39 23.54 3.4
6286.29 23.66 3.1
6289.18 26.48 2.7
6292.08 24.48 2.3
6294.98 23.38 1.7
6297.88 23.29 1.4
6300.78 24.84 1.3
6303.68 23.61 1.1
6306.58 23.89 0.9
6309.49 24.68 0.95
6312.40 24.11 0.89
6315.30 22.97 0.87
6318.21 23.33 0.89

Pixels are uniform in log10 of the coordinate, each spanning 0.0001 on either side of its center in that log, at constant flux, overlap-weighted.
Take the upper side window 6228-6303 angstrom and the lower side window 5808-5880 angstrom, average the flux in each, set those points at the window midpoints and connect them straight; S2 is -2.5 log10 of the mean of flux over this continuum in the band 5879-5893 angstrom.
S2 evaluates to 0.19 mag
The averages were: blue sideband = 24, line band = 20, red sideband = 22.7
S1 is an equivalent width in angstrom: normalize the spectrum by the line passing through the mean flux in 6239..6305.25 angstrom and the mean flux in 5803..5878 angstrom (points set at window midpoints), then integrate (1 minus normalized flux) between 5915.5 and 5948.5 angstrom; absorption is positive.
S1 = 0.93 angstrom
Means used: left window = 24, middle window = 23.1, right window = 22.8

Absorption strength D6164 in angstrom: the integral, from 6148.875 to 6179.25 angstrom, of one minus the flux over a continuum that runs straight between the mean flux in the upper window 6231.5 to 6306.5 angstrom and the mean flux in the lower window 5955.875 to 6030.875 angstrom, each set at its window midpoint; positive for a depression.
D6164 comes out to 1.4 angstrom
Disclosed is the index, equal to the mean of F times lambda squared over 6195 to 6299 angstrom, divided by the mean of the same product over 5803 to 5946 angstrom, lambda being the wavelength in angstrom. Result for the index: 1.1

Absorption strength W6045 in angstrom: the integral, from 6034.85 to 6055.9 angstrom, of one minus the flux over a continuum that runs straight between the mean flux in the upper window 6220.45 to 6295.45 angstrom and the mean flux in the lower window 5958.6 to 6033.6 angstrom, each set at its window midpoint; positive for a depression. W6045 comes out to -1.2 angstrom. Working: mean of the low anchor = 23.3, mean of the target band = 24.4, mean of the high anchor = 22.5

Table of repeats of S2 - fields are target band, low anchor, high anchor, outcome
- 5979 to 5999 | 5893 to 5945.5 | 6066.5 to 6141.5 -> -0.02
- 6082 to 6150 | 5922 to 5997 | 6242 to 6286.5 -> -0.04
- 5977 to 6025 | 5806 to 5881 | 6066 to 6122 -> 0.04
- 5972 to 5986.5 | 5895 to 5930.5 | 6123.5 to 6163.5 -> -0.06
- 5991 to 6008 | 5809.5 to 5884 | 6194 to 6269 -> 0.01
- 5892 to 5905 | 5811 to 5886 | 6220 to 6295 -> 0.19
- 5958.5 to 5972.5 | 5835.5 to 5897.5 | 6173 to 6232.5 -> -0.06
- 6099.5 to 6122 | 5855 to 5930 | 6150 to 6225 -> -0.08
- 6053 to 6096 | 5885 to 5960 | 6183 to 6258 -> -0.06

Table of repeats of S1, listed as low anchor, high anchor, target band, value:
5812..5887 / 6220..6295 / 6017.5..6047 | -1.3 angstrom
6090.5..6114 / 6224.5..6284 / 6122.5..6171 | 1.4 angstrom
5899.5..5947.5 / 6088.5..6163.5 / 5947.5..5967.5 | -0.5 angstrom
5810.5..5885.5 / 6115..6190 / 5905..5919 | 0.5 angstrom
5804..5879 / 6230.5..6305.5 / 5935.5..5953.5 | 0.4 angstrom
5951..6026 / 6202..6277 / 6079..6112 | -1.2 angstrom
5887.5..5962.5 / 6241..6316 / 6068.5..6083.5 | -1.0 angstrom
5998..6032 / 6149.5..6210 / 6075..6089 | -0.3 angstrom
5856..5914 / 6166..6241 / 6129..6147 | -0.9 angstrom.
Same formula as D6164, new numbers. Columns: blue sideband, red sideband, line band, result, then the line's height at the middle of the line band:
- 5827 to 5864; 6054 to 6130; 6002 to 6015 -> 0.7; 23.6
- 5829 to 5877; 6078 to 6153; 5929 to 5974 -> 0.4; 23.6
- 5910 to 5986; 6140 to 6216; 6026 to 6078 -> -2.4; 23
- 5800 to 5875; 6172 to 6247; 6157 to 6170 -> 0.7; 22.7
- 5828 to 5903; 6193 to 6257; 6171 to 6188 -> -0.6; 22.3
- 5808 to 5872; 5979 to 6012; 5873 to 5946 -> 4.6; 23.5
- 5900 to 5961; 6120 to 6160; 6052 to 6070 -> 0.2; 23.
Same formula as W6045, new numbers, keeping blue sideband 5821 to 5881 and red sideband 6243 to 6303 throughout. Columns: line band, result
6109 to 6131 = -0.3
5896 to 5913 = 1.6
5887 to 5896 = 2.0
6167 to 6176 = 0.4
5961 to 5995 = 0.0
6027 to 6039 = -0.6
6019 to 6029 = -0.2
